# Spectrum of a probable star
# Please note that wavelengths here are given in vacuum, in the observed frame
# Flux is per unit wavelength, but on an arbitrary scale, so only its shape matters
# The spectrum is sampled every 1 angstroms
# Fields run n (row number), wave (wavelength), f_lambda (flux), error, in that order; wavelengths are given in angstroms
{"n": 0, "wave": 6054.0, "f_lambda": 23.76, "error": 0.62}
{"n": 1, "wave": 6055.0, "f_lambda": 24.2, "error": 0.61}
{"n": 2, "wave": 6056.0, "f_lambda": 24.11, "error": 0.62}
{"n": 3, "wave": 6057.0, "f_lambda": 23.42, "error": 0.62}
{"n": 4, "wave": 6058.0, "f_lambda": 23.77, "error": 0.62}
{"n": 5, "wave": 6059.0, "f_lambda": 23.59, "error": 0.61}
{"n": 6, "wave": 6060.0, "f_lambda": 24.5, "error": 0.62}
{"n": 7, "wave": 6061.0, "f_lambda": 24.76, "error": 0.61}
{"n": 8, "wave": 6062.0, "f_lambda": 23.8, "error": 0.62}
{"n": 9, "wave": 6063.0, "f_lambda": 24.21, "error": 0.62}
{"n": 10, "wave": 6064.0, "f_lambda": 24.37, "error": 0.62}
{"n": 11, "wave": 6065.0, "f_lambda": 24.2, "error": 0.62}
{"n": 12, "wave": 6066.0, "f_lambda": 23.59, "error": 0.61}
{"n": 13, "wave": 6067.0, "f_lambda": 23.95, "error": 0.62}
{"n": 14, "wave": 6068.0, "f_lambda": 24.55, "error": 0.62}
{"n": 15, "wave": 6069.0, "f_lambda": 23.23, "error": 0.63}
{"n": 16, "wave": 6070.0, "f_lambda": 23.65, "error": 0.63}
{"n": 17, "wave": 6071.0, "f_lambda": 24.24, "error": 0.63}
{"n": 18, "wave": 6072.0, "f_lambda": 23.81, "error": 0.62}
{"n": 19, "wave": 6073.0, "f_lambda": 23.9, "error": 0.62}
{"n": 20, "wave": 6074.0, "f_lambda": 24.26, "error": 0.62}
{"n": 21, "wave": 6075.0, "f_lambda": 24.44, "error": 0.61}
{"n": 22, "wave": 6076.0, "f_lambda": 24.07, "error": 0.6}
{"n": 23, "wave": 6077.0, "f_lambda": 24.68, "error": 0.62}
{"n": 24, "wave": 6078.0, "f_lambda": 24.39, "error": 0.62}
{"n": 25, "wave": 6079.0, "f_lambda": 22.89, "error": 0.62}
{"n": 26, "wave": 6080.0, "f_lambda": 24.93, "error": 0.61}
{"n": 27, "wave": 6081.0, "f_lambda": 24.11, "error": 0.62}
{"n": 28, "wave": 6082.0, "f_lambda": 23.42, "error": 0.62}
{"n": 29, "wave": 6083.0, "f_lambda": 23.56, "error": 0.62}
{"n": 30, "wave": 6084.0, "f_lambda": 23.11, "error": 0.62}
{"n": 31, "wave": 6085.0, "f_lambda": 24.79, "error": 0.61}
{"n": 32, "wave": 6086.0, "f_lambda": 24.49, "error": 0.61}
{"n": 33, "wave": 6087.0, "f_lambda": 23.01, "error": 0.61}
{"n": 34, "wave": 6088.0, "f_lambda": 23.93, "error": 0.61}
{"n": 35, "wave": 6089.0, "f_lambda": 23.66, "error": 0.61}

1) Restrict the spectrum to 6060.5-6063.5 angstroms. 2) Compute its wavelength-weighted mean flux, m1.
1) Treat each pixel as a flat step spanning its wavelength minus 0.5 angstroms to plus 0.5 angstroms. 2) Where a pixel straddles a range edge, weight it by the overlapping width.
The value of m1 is 24.3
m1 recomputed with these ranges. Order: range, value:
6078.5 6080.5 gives 23.9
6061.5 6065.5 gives 24.1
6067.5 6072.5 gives 23.9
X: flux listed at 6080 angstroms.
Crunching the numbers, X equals 24.93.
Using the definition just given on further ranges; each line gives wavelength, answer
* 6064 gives 24.37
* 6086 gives 24.49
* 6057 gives 23.42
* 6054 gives 23.76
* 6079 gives 22.89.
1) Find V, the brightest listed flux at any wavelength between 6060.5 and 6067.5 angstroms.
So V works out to 24.76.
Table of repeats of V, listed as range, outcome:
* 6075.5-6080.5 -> 24.93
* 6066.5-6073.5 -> 24.55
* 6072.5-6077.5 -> 24.68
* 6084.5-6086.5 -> 24.79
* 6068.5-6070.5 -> 23.65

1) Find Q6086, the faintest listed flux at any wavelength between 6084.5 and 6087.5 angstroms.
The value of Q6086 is 23.01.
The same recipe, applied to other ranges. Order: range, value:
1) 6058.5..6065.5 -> 23.59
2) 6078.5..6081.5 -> 22.89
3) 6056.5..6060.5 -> 23.42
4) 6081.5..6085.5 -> 23.11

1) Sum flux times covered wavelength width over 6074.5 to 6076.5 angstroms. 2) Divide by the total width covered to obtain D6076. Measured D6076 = 24.3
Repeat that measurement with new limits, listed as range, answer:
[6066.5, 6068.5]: 24.2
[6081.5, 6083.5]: 23.5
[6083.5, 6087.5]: 23.9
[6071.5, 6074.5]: 24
